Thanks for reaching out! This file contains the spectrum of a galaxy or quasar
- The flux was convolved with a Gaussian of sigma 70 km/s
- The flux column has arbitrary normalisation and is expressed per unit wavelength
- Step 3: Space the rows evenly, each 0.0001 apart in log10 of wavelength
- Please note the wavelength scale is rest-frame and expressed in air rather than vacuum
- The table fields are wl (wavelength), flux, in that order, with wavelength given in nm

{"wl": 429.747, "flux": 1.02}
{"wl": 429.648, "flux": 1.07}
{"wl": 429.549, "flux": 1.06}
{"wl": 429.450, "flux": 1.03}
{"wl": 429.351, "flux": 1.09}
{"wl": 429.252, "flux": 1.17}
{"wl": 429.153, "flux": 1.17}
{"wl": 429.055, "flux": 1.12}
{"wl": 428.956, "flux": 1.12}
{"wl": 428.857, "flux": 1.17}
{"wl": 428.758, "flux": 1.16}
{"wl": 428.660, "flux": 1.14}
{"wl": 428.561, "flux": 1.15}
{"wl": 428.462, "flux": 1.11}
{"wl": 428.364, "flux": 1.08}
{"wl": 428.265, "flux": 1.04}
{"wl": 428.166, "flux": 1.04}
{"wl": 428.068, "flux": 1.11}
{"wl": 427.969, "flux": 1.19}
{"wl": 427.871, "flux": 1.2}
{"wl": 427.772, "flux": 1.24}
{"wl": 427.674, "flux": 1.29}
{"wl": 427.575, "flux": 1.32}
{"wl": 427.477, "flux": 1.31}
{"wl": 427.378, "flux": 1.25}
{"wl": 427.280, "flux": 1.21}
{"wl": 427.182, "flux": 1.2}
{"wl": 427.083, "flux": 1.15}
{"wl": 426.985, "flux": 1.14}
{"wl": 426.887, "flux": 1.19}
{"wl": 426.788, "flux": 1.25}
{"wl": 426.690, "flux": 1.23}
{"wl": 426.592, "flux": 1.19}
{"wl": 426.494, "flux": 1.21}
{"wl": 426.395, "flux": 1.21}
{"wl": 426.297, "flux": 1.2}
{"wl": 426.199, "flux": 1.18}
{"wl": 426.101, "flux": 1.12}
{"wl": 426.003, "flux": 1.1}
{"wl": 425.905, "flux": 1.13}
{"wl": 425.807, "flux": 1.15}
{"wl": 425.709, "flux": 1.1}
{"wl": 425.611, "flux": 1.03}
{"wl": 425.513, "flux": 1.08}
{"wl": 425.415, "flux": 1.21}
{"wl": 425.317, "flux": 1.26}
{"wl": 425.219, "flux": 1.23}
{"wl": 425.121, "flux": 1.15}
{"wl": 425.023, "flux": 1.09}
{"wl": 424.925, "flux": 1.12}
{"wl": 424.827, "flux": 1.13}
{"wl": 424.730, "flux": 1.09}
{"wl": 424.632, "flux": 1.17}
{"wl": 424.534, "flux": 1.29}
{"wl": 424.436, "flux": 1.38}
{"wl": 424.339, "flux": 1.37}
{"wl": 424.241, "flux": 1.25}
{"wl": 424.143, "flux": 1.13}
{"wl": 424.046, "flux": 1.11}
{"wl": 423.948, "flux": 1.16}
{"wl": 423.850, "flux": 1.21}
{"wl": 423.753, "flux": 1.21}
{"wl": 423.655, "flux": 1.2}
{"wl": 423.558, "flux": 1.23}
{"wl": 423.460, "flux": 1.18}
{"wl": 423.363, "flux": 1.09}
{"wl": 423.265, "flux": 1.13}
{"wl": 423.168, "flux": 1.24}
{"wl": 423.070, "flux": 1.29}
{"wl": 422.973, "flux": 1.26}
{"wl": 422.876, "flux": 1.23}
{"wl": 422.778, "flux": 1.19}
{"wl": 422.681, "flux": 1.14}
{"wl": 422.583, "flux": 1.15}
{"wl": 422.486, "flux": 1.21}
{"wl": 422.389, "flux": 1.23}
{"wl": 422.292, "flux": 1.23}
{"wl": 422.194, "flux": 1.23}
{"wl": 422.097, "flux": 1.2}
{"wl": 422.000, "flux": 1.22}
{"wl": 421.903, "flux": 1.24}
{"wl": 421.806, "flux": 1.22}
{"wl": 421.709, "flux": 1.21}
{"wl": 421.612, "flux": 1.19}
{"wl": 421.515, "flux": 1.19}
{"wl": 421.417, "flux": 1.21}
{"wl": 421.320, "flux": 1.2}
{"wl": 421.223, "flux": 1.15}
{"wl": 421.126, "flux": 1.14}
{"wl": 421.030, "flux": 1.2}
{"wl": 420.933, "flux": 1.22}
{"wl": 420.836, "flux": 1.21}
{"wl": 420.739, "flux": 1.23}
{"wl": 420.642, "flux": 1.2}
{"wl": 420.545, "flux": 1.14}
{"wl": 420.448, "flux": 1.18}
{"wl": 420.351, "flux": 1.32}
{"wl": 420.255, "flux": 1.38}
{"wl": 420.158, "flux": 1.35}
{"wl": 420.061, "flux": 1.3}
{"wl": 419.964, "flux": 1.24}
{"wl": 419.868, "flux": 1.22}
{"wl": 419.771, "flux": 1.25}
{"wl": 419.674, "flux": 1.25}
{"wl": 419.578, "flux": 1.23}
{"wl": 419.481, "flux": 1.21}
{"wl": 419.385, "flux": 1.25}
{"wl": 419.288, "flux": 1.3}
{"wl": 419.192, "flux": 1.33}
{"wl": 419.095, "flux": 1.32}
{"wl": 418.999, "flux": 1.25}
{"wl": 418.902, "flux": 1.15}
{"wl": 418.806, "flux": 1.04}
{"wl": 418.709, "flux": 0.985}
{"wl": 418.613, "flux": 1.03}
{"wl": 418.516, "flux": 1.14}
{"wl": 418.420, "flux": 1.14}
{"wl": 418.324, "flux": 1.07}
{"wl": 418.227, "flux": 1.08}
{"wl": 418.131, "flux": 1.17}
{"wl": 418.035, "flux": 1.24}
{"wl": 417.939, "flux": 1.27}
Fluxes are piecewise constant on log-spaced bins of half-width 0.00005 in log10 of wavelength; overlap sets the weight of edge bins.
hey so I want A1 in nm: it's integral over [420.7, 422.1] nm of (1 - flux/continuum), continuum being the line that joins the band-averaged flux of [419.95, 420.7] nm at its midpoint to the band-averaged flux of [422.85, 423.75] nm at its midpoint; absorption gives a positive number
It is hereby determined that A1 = 0.05 nm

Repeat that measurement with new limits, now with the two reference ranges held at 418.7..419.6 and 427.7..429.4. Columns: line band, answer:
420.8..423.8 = -0.03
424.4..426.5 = 0.00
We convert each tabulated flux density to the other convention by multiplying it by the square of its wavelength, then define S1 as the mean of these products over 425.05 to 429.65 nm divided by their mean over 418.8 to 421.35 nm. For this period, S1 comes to 1.0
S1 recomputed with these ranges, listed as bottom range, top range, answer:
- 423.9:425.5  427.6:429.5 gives 0.97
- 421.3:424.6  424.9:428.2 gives 0.99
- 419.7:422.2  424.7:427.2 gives 0.97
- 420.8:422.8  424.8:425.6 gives 0.98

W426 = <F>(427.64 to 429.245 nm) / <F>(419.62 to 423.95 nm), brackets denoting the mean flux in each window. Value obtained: 0.9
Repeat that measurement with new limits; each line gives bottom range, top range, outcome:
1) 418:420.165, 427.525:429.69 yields 0.95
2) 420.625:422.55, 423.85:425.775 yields 0.98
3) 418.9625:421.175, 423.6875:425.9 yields 0.94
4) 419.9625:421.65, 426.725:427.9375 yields 1.00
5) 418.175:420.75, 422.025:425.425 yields 0.99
